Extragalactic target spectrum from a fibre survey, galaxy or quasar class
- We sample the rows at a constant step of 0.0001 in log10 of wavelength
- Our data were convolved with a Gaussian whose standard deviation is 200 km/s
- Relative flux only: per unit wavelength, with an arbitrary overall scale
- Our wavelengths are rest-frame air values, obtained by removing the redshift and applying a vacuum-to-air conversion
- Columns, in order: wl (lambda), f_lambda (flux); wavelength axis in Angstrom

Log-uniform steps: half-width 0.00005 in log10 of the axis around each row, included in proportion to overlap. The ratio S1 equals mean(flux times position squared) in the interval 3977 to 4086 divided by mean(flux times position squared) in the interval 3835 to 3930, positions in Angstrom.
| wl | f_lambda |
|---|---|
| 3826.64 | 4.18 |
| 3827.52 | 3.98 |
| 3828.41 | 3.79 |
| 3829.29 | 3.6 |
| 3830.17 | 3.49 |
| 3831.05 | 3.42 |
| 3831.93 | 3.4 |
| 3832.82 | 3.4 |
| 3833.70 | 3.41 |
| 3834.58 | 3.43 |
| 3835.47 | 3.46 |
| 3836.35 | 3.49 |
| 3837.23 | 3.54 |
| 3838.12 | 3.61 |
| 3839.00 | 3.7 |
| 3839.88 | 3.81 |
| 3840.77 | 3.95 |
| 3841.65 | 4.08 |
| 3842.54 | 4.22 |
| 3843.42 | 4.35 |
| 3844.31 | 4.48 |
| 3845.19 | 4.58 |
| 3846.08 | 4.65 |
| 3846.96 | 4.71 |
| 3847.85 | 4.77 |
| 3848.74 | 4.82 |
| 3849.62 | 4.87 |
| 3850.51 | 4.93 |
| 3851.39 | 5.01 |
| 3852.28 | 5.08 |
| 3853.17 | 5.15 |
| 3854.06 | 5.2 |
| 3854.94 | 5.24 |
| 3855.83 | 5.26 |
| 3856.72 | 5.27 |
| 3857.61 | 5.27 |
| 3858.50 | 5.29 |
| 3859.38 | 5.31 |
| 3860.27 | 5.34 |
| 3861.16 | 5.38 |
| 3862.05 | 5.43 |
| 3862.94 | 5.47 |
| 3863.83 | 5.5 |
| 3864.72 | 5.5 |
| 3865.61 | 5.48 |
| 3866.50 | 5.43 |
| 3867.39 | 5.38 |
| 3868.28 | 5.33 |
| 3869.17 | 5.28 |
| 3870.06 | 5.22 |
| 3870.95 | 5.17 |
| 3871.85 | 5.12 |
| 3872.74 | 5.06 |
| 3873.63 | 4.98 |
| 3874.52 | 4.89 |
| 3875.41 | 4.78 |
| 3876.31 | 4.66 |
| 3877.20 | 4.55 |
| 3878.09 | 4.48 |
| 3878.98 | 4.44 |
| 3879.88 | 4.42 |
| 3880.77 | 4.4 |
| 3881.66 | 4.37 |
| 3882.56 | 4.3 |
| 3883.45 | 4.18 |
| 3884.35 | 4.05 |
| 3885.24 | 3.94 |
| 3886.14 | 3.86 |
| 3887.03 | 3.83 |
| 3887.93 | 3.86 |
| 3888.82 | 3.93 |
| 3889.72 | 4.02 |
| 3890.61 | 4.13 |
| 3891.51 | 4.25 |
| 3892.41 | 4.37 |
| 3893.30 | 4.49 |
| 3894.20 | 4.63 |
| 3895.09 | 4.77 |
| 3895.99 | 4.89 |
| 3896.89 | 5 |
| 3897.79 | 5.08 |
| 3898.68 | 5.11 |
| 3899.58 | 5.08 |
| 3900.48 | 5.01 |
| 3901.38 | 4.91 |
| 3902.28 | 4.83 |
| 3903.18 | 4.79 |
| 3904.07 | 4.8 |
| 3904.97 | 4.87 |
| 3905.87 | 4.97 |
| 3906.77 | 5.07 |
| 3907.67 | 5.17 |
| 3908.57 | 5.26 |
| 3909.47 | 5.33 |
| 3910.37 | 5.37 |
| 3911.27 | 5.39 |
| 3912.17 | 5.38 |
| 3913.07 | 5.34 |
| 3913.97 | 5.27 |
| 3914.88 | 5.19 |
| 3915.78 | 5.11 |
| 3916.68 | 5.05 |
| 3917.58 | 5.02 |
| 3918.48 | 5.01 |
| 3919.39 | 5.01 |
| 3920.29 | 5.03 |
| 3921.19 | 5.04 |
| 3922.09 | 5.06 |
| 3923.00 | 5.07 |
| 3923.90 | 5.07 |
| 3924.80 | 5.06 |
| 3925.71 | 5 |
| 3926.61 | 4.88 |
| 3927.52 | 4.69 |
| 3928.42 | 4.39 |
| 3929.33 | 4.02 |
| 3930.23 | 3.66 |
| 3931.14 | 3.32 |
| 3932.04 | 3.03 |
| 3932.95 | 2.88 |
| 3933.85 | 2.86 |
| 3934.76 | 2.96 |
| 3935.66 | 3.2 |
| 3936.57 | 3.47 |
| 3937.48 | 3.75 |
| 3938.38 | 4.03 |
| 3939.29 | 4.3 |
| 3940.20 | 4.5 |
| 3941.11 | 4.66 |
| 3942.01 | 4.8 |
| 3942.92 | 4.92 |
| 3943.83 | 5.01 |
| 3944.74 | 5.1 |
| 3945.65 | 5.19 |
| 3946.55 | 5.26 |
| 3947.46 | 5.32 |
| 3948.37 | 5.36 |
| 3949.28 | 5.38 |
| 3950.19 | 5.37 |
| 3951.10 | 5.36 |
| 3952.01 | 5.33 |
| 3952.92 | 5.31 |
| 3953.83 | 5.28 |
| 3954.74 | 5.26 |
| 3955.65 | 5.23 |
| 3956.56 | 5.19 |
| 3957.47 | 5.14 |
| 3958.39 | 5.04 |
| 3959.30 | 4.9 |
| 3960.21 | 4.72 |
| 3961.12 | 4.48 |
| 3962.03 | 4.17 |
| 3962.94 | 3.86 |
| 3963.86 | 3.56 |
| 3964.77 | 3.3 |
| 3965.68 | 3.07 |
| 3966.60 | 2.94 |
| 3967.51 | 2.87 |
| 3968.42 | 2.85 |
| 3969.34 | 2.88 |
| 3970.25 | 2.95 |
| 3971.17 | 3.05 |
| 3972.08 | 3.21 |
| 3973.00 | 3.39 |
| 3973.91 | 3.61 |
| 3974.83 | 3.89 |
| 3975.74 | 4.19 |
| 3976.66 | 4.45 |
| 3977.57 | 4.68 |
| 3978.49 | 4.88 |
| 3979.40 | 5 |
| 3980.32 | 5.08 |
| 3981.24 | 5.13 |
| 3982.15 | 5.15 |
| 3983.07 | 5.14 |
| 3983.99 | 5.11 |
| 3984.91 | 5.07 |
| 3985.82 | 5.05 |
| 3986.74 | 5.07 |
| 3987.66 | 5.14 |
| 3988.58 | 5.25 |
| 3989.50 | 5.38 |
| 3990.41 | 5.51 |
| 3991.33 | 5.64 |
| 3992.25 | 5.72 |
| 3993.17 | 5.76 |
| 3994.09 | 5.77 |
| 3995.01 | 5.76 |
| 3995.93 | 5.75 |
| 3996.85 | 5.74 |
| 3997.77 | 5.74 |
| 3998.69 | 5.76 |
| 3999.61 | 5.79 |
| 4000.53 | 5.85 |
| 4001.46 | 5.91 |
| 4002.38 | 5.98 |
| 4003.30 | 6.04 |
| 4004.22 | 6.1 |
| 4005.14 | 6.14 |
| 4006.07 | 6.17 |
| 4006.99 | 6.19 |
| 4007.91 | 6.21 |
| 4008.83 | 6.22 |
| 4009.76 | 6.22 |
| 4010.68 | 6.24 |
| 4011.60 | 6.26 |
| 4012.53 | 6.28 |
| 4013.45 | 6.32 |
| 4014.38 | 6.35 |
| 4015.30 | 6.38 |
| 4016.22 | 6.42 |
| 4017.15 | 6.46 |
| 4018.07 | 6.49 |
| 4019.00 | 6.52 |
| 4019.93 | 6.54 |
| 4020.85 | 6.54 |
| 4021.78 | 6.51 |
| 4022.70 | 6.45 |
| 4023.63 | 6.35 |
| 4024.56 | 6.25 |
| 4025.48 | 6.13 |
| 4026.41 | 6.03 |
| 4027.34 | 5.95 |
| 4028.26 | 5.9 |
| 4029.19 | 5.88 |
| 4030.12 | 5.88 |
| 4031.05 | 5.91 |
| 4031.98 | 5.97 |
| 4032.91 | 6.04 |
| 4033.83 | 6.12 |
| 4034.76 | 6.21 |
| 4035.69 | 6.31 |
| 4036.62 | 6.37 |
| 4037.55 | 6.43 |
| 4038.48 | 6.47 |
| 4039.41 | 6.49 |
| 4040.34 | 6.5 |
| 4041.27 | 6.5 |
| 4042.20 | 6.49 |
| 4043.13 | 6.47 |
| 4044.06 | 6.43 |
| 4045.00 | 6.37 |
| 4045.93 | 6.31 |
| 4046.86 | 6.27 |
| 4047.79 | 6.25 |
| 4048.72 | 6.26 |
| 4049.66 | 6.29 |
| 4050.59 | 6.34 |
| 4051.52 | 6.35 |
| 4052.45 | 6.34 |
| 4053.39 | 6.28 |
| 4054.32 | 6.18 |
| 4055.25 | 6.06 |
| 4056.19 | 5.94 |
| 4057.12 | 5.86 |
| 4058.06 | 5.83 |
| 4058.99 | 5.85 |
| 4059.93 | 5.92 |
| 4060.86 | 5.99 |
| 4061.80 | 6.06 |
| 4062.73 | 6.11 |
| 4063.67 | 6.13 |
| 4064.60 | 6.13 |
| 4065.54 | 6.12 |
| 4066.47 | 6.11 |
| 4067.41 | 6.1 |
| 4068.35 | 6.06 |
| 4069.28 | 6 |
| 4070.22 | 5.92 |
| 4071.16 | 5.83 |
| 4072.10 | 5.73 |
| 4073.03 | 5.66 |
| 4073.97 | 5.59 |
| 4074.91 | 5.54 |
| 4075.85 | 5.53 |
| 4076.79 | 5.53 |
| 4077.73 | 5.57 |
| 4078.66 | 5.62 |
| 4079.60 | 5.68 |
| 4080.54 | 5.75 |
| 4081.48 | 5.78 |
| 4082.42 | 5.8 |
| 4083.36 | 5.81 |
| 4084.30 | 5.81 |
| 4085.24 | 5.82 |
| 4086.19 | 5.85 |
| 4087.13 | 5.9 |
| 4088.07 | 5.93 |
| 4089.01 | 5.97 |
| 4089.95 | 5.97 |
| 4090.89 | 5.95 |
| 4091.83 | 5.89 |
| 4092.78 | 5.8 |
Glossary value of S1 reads 1.34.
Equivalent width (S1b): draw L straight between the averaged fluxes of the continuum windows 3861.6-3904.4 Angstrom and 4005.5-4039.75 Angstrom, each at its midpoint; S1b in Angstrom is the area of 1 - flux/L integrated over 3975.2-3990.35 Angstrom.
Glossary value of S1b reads 2.2 Angstrom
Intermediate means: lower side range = 4.74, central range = 5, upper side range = 6.25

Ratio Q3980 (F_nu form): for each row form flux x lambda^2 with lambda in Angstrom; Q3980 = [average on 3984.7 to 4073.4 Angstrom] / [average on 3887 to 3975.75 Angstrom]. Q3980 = 1.42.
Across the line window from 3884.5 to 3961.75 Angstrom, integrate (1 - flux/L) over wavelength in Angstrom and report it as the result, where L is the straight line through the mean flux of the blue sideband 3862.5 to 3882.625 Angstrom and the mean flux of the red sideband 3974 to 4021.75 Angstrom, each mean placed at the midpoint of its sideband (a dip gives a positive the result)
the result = 8.18 Angstrom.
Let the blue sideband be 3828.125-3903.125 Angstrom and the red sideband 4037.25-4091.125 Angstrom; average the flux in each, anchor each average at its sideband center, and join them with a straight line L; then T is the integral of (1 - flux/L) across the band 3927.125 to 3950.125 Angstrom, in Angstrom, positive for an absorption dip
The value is 3.9 Angstrom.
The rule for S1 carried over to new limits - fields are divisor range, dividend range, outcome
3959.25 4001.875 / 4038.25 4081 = 1.36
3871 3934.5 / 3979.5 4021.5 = 1.32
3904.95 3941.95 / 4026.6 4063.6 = 1.44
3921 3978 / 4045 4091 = 1.47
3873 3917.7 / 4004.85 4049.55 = 1.42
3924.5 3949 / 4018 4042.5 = 1.53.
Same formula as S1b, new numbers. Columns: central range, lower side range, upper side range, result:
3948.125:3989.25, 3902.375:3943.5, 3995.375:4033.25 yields 6.8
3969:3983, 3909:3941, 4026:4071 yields 2.8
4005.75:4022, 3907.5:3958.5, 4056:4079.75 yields -2.8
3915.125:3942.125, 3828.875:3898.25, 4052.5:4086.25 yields 3.5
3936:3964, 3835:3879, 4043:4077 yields 2.9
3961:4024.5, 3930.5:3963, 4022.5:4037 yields 2.7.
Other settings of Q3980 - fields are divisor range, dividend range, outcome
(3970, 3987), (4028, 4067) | 1.44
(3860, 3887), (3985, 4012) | 1.27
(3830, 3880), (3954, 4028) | 1.21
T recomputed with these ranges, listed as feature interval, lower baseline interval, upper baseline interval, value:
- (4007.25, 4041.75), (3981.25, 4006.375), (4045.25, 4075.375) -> -2.8 Angstrom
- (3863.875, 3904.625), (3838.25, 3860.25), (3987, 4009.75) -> 2.4 Angstrom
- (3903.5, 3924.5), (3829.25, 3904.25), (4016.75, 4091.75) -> -0.6 Angstrom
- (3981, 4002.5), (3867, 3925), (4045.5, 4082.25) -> -0.1 Angstrom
